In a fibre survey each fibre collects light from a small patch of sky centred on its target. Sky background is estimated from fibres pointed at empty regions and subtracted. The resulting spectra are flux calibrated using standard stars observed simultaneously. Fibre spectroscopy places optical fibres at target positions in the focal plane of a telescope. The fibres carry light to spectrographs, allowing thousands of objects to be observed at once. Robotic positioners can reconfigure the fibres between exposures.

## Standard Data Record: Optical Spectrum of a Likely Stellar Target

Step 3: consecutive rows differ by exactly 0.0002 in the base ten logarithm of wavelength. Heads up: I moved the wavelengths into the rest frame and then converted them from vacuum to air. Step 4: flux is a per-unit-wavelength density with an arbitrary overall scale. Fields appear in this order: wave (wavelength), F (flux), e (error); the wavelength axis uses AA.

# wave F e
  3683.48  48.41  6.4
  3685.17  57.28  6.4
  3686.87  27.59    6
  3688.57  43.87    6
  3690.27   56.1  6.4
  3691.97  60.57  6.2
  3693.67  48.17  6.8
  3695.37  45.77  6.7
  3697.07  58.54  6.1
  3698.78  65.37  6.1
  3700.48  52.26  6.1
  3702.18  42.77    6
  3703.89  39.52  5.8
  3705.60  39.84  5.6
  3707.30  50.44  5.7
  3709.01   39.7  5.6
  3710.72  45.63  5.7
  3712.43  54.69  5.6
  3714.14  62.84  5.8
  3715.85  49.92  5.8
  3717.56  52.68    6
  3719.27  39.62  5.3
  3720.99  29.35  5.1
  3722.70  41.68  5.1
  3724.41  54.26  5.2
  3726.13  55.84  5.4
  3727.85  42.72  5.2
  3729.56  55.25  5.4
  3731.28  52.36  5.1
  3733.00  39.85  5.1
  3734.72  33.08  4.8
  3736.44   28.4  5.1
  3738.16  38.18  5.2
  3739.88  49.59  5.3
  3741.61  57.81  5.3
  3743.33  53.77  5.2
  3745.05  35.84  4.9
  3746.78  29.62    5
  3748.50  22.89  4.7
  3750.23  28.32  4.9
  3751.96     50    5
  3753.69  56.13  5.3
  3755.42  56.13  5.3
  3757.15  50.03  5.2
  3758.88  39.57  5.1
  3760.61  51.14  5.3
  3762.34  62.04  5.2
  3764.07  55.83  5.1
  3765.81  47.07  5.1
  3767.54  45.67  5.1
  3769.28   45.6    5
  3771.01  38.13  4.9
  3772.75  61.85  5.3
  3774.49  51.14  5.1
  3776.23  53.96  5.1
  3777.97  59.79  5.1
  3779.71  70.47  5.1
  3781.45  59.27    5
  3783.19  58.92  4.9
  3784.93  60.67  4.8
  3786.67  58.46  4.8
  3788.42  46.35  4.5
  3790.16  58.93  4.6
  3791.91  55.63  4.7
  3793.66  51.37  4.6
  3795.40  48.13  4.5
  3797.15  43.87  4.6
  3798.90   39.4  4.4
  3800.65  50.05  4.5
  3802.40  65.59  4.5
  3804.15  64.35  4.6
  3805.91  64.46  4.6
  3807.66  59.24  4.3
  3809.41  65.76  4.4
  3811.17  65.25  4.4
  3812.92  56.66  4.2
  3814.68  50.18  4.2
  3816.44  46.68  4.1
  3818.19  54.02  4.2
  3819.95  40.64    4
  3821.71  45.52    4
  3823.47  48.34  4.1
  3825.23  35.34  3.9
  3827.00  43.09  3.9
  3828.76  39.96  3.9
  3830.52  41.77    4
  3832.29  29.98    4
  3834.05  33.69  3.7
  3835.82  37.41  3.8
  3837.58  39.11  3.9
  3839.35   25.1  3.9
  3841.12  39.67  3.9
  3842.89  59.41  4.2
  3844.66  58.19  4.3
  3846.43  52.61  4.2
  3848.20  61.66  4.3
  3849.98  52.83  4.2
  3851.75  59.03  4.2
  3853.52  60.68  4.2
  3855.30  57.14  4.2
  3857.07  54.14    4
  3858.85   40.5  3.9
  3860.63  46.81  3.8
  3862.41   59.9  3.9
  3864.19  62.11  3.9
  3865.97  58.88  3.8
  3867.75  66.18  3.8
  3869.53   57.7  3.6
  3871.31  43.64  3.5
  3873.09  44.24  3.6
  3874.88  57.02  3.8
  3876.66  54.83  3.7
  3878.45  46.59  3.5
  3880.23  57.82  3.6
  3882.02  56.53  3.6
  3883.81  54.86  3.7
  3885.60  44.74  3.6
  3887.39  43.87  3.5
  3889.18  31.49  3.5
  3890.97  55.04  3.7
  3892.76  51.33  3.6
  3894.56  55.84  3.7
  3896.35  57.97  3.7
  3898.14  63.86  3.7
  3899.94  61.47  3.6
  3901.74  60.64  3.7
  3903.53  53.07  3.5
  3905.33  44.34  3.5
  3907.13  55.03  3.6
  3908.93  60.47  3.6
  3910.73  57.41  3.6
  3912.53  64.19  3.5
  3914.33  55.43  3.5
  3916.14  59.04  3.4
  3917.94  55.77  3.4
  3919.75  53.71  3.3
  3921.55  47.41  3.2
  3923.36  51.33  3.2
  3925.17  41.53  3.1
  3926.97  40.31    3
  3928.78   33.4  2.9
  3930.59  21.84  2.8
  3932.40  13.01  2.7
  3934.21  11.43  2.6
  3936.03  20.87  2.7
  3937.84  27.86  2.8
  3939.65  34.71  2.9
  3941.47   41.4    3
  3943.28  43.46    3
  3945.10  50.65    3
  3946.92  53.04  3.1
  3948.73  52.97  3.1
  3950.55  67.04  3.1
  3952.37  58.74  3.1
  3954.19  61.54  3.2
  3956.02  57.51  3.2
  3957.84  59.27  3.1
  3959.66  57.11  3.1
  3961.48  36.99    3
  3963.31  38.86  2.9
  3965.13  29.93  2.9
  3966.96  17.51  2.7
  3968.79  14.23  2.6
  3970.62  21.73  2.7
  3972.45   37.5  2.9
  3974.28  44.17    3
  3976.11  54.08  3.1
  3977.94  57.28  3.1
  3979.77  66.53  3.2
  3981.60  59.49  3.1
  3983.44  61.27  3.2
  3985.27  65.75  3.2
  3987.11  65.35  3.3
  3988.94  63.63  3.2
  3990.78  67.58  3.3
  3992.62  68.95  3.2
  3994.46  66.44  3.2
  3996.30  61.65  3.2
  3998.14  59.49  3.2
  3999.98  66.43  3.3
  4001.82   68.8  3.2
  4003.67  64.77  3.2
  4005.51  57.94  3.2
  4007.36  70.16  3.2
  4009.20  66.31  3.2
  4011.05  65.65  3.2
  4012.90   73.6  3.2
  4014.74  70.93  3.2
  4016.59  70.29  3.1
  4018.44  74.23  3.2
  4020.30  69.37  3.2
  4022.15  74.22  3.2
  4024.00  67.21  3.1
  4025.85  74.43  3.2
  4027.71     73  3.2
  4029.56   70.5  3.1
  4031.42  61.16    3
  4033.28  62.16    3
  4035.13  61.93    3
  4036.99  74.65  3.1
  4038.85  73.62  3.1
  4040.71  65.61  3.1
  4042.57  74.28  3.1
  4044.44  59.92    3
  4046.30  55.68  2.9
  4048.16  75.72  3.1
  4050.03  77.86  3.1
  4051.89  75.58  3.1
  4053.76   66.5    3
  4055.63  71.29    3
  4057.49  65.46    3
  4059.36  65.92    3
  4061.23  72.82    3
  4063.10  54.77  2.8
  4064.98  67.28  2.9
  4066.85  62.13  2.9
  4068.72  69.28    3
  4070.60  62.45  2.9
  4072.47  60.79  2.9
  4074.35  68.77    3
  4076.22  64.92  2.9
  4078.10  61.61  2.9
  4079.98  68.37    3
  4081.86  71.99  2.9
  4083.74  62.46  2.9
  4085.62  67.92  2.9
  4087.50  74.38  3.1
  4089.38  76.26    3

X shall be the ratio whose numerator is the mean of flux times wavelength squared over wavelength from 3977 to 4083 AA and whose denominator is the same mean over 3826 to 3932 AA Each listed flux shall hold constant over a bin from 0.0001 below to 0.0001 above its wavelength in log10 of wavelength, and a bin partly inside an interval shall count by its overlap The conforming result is 1.44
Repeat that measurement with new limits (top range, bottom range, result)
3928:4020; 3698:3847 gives 1.19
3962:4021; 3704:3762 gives 1.46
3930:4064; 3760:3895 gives 1.22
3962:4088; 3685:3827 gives 1.46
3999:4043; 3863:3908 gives 1.37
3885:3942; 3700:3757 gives 1.13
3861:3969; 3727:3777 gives 1.14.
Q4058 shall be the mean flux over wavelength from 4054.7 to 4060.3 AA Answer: 67.6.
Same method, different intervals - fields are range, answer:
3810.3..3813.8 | 61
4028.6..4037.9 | 66.1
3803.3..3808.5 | 62.6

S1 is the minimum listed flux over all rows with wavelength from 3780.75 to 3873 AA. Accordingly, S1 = 25.1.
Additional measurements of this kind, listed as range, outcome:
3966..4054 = 14.23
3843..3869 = 40.5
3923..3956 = 11.43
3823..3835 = 29.98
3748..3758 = 22.89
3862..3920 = 31.49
